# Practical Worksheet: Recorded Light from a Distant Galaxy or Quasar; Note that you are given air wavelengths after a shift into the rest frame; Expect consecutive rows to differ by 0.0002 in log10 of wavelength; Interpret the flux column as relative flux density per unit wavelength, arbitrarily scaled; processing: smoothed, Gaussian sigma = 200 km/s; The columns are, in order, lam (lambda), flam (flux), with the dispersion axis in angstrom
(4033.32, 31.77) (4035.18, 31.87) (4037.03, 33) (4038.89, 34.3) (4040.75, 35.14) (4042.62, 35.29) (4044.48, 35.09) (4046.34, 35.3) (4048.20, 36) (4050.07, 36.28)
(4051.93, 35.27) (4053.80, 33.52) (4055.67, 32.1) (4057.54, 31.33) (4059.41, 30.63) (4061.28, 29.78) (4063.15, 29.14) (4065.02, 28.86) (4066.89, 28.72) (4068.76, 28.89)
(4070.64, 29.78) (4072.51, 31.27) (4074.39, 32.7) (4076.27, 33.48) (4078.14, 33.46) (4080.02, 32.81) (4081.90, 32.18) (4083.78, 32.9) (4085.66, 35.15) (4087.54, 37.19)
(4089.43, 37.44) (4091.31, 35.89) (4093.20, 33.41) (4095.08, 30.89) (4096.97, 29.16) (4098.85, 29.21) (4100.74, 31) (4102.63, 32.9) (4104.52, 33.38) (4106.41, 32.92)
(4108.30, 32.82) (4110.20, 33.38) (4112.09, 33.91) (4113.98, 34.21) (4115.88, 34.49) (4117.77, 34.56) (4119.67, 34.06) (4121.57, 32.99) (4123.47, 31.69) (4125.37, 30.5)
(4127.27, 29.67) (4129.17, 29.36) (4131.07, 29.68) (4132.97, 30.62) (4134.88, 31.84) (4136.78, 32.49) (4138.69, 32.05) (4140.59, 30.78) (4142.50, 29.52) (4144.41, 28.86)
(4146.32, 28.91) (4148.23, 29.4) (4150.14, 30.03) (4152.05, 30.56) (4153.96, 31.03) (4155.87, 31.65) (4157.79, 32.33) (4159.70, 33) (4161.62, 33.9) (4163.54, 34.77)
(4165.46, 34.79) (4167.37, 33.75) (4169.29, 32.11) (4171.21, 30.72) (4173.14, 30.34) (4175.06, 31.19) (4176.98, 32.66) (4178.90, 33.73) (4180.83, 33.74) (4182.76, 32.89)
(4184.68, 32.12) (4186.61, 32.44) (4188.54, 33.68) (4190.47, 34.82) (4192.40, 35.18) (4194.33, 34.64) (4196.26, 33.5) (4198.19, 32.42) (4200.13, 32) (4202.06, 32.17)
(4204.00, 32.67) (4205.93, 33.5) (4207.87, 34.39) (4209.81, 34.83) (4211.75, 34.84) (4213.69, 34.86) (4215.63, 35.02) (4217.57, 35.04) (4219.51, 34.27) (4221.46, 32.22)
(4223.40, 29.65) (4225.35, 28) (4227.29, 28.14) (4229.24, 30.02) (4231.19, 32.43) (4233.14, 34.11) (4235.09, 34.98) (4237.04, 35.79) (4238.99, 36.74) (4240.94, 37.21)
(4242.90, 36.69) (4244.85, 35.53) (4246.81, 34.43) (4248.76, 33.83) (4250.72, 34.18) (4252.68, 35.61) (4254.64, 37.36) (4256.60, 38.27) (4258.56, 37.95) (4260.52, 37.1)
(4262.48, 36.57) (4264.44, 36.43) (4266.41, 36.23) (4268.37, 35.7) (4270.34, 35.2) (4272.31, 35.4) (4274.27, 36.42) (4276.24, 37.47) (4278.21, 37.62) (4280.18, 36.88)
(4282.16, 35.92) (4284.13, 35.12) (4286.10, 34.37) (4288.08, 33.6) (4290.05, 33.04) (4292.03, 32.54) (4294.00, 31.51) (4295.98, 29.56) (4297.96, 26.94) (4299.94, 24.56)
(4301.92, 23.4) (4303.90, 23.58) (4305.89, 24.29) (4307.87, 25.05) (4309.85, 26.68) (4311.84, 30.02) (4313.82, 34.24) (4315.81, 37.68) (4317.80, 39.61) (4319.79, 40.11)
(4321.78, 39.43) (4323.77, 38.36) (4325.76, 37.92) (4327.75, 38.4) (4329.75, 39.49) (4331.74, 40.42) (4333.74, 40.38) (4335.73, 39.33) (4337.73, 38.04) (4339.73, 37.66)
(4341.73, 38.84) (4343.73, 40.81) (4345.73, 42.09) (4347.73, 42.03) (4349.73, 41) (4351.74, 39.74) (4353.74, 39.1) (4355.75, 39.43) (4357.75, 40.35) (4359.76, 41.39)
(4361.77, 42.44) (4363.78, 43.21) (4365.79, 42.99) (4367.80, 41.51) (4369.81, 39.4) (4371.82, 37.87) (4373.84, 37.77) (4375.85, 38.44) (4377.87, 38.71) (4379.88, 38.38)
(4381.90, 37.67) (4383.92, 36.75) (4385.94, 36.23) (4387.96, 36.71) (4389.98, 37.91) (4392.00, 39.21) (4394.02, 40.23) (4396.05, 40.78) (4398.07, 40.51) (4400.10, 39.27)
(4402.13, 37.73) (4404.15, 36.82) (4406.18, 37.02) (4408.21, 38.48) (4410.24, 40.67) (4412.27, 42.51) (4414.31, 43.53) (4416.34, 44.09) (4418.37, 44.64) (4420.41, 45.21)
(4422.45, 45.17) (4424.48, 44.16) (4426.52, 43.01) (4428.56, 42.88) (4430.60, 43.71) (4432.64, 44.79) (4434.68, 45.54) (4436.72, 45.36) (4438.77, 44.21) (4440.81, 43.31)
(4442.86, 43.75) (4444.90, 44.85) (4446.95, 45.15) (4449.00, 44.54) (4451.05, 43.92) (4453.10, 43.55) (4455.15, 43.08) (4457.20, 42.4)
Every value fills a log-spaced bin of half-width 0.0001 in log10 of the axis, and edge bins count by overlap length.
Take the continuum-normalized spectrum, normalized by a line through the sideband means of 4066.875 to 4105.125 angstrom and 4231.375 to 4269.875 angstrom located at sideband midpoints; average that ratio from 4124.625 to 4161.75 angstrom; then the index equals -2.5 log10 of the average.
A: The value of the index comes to 0.10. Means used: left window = 32.6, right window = 36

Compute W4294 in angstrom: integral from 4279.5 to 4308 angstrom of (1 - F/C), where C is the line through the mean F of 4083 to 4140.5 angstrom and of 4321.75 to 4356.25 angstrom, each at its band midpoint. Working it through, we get 6.0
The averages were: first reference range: 32.6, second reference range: 39.6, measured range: 30.1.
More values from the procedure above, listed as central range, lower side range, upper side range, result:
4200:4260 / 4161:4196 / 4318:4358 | 1.9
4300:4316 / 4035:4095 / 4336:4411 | 4.5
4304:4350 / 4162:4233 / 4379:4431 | 1.2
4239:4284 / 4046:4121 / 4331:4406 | 0.8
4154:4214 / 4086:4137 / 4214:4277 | 1.1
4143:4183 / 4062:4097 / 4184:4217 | 1.7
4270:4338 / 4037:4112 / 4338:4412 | 6.9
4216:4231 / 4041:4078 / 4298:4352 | 1.3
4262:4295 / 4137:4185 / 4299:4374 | 0.1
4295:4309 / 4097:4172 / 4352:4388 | 4.5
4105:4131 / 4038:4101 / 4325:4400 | 1.0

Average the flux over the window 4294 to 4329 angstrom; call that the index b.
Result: 31.8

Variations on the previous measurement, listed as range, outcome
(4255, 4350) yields 35.3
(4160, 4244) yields 33.3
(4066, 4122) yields 32.8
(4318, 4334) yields 39.3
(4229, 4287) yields 35.8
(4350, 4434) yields 40.5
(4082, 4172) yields 32.3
